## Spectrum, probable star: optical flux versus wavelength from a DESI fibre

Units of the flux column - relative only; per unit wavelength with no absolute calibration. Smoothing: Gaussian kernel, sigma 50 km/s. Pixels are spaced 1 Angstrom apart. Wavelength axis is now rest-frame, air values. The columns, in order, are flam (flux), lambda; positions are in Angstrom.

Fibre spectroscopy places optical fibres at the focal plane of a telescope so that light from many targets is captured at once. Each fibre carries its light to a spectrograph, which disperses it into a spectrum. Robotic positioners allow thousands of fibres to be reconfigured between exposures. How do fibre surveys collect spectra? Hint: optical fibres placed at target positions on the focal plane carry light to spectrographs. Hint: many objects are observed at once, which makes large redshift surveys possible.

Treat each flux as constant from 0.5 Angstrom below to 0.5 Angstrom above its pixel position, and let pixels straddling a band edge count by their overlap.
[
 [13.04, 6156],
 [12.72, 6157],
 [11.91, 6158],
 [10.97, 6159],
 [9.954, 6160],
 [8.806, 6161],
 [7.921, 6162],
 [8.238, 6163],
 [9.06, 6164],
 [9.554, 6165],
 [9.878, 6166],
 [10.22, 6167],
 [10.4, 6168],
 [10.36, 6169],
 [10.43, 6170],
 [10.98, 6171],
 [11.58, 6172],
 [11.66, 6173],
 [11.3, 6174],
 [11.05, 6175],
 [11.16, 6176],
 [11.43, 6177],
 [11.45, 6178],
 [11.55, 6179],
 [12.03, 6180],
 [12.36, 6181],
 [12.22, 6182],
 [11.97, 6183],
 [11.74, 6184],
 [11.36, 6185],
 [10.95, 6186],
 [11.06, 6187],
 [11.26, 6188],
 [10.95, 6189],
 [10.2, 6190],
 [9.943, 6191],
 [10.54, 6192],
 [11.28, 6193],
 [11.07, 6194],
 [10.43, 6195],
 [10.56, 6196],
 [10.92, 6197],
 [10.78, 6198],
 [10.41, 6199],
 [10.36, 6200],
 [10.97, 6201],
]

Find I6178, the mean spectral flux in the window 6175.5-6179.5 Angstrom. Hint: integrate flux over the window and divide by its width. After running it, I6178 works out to 11.4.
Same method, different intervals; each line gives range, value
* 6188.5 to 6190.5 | 10.6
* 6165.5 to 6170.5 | 10.3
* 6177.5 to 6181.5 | 11.8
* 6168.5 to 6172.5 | 10.8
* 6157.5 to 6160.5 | 10.9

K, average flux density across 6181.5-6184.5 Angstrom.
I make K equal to 12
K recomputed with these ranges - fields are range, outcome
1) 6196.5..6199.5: 10.7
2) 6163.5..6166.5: 9.5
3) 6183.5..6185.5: 11.6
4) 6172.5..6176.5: 11.3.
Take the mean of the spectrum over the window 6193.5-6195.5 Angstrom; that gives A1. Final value 10.8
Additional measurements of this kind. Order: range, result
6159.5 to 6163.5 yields 8.73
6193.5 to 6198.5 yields 10.8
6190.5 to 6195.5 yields 10.7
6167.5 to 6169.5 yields 10.4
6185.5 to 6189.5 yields 11.1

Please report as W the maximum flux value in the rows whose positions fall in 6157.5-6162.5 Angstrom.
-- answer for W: 11.91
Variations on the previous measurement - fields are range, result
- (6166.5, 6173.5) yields 11.66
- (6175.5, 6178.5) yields 11.45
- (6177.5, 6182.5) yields 12.36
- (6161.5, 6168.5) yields 10.4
